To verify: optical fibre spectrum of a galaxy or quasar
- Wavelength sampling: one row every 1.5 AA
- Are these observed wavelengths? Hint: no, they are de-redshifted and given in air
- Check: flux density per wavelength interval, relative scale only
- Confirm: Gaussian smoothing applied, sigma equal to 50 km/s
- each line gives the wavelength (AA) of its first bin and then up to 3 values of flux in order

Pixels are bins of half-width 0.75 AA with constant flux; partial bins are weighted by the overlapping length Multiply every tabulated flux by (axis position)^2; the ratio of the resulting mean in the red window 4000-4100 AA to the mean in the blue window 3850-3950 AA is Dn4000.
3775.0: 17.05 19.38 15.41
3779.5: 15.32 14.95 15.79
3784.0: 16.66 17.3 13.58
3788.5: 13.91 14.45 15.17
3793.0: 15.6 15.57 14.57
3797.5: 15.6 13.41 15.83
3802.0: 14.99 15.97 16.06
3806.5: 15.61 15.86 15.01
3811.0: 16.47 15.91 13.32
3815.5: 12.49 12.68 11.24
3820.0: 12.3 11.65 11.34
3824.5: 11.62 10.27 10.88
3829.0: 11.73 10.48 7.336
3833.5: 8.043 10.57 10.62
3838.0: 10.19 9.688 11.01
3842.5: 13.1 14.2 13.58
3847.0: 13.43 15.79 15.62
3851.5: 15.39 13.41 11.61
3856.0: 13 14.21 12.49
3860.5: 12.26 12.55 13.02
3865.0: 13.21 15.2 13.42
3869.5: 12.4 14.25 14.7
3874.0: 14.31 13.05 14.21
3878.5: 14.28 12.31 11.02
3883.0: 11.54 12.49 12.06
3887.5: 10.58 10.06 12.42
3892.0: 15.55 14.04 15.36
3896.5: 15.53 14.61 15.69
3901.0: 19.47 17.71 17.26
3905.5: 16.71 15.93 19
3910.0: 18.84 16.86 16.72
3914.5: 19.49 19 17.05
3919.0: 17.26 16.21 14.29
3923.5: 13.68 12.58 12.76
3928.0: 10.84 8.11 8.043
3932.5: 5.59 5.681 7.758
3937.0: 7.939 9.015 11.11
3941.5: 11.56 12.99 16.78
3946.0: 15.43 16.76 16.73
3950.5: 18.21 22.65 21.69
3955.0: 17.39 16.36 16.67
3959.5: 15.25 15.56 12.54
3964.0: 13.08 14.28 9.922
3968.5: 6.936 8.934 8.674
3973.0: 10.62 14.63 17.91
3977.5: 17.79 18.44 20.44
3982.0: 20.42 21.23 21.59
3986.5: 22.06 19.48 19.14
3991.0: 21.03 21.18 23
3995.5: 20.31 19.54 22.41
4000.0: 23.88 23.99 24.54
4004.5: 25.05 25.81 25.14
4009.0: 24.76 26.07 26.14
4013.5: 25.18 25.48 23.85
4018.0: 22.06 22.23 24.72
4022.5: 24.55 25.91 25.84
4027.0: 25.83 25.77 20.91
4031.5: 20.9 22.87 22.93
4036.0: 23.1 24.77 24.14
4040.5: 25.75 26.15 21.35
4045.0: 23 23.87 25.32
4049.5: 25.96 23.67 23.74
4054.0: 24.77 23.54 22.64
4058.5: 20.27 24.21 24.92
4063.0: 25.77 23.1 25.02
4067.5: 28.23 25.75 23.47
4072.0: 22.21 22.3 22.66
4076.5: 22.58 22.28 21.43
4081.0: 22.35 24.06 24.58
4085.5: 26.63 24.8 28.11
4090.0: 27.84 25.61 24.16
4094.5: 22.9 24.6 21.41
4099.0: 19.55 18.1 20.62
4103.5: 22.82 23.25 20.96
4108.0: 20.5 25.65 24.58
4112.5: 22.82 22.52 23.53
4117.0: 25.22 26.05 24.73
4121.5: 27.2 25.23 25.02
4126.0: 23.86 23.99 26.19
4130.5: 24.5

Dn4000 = 1.9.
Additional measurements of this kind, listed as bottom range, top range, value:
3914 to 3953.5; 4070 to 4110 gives 1.85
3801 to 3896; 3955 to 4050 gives 1.75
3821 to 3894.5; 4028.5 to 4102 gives 2.11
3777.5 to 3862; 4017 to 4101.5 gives 2.00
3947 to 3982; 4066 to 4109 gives 1.62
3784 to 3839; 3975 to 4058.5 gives 1.93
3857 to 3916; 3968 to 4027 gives 1.54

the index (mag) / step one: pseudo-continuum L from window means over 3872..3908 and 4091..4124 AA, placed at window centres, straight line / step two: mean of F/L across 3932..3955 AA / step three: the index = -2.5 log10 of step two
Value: 0.22 mag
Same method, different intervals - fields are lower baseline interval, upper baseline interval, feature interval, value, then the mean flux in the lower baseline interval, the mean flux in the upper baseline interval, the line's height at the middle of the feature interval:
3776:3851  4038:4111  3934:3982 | 0.32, 13.6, 23.7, 19.2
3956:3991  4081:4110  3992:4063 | -0.24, 15.8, 23.4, 19.2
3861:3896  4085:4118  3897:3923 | -0.17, 13.1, 23.5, 14.6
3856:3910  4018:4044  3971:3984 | 0.22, 14.1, 24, 20.4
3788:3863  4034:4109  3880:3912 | 0.10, 13.2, 23.6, 16.2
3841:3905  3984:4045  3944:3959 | 0.08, 13.8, 23.5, 19.2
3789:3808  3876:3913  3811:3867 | 0.21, 15.2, 14.8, 15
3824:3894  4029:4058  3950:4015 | 0.05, 12.5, 23.6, 20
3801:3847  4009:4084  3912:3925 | 0.06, 12.5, 24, 17.4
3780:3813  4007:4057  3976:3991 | 0.12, 15.4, 24.2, 22.4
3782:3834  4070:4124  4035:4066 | -0.10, 13.7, 23.5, 22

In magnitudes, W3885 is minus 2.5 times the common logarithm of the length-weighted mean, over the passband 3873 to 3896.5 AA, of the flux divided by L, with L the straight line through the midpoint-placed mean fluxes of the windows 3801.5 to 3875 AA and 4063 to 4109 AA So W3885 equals 0.15 mag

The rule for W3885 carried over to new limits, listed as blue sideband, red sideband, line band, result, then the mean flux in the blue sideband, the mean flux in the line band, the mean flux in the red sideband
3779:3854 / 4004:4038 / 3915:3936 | 0.490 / 13.5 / 12.2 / 24.3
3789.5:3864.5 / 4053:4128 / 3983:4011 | -0.133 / 13.1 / 22.6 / 23.8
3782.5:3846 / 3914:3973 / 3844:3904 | -0.037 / 13.3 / 13.8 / 13.4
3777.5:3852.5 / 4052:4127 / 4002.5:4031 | -0.174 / 13.5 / 24.7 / 23.8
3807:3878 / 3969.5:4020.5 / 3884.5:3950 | 0.193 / 12.8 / 14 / 21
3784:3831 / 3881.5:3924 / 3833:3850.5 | 0.192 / 14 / 12.2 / 15.5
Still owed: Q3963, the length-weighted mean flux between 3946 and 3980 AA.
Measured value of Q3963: 15.1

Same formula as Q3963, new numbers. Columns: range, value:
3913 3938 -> 12.4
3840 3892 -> 13.1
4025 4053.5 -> 24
